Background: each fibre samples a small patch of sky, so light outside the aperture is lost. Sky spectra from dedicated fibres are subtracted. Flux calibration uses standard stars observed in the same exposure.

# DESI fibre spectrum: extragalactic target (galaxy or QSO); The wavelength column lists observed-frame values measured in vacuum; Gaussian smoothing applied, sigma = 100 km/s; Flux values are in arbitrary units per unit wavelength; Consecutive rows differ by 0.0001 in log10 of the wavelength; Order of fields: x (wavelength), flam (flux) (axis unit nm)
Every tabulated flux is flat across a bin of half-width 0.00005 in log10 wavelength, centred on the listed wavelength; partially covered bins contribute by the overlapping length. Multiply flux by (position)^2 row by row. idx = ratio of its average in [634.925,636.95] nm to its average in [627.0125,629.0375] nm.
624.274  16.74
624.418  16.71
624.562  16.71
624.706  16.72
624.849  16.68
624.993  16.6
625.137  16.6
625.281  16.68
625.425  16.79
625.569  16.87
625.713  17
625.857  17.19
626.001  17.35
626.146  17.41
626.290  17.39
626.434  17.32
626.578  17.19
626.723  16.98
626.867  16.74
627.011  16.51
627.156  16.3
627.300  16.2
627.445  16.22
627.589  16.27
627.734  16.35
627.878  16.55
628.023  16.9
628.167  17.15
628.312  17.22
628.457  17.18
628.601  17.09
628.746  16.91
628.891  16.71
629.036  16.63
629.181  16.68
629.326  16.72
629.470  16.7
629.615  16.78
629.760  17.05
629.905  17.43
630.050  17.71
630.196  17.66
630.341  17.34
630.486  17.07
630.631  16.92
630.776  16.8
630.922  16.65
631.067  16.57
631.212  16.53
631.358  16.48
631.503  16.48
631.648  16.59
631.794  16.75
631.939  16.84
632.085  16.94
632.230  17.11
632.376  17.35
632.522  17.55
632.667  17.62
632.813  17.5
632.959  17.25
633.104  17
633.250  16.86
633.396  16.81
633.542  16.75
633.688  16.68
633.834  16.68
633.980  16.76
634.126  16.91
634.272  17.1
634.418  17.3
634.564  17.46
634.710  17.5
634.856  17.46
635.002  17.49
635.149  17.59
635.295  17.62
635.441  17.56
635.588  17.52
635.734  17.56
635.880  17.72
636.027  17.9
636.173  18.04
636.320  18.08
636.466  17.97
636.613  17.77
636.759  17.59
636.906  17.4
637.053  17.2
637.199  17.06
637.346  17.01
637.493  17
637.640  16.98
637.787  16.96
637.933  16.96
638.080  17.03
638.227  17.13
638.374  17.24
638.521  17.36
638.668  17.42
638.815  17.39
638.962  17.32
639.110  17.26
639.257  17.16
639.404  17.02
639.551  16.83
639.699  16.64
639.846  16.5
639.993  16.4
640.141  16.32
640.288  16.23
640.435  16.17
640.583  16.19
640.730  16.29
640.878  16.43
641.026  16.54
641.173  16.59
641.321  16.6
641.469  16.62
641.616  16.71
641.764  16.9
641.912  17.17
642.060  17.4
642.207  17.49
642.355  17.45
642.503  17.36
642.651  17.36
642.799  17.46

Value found 1.1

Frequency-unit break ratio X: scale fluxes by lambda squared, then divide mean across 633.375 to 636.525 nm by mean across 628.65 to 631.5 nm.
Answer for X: 1.0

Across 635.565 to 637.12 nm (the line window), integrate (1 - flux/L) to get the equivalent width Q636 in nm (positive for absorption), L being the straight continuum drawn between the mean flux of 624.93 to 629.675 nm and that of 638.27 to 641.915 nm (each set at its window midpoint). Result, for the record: -0.086 nm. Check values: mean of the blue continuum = 16.8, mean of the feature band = 17.7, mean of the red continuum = 16.8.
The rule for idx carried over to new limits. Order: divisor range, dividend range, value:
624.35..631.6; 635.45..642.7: 1.05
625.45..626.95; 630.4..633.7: 1.01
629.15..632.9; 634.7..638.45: 1.04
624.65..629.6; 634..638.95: 1.07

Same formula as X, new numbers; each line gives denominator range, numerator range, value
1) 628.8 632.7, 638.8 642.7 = 1.02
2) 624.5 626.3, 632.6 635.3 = 1.04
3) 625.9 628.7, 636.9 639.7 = 1.05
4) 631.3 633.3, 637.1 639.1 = 1.03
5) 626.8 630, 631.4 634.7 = 1.03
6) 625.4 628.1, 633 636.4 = 1.06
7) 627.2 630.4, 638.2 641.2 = 1.03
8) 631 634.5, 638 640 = 1.03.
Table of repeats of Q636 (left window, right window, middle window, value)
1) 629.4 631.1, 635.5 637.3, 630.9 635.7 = 0.075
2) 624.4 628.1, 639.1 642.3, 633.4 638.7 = -0.188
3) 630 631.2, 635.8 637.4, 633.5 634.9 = 0.027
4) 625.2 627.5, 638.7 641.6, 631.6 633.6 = -0.034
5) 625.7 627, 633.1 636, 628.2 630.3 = 0.017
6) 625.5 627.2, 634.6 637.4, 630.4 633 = 0.059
